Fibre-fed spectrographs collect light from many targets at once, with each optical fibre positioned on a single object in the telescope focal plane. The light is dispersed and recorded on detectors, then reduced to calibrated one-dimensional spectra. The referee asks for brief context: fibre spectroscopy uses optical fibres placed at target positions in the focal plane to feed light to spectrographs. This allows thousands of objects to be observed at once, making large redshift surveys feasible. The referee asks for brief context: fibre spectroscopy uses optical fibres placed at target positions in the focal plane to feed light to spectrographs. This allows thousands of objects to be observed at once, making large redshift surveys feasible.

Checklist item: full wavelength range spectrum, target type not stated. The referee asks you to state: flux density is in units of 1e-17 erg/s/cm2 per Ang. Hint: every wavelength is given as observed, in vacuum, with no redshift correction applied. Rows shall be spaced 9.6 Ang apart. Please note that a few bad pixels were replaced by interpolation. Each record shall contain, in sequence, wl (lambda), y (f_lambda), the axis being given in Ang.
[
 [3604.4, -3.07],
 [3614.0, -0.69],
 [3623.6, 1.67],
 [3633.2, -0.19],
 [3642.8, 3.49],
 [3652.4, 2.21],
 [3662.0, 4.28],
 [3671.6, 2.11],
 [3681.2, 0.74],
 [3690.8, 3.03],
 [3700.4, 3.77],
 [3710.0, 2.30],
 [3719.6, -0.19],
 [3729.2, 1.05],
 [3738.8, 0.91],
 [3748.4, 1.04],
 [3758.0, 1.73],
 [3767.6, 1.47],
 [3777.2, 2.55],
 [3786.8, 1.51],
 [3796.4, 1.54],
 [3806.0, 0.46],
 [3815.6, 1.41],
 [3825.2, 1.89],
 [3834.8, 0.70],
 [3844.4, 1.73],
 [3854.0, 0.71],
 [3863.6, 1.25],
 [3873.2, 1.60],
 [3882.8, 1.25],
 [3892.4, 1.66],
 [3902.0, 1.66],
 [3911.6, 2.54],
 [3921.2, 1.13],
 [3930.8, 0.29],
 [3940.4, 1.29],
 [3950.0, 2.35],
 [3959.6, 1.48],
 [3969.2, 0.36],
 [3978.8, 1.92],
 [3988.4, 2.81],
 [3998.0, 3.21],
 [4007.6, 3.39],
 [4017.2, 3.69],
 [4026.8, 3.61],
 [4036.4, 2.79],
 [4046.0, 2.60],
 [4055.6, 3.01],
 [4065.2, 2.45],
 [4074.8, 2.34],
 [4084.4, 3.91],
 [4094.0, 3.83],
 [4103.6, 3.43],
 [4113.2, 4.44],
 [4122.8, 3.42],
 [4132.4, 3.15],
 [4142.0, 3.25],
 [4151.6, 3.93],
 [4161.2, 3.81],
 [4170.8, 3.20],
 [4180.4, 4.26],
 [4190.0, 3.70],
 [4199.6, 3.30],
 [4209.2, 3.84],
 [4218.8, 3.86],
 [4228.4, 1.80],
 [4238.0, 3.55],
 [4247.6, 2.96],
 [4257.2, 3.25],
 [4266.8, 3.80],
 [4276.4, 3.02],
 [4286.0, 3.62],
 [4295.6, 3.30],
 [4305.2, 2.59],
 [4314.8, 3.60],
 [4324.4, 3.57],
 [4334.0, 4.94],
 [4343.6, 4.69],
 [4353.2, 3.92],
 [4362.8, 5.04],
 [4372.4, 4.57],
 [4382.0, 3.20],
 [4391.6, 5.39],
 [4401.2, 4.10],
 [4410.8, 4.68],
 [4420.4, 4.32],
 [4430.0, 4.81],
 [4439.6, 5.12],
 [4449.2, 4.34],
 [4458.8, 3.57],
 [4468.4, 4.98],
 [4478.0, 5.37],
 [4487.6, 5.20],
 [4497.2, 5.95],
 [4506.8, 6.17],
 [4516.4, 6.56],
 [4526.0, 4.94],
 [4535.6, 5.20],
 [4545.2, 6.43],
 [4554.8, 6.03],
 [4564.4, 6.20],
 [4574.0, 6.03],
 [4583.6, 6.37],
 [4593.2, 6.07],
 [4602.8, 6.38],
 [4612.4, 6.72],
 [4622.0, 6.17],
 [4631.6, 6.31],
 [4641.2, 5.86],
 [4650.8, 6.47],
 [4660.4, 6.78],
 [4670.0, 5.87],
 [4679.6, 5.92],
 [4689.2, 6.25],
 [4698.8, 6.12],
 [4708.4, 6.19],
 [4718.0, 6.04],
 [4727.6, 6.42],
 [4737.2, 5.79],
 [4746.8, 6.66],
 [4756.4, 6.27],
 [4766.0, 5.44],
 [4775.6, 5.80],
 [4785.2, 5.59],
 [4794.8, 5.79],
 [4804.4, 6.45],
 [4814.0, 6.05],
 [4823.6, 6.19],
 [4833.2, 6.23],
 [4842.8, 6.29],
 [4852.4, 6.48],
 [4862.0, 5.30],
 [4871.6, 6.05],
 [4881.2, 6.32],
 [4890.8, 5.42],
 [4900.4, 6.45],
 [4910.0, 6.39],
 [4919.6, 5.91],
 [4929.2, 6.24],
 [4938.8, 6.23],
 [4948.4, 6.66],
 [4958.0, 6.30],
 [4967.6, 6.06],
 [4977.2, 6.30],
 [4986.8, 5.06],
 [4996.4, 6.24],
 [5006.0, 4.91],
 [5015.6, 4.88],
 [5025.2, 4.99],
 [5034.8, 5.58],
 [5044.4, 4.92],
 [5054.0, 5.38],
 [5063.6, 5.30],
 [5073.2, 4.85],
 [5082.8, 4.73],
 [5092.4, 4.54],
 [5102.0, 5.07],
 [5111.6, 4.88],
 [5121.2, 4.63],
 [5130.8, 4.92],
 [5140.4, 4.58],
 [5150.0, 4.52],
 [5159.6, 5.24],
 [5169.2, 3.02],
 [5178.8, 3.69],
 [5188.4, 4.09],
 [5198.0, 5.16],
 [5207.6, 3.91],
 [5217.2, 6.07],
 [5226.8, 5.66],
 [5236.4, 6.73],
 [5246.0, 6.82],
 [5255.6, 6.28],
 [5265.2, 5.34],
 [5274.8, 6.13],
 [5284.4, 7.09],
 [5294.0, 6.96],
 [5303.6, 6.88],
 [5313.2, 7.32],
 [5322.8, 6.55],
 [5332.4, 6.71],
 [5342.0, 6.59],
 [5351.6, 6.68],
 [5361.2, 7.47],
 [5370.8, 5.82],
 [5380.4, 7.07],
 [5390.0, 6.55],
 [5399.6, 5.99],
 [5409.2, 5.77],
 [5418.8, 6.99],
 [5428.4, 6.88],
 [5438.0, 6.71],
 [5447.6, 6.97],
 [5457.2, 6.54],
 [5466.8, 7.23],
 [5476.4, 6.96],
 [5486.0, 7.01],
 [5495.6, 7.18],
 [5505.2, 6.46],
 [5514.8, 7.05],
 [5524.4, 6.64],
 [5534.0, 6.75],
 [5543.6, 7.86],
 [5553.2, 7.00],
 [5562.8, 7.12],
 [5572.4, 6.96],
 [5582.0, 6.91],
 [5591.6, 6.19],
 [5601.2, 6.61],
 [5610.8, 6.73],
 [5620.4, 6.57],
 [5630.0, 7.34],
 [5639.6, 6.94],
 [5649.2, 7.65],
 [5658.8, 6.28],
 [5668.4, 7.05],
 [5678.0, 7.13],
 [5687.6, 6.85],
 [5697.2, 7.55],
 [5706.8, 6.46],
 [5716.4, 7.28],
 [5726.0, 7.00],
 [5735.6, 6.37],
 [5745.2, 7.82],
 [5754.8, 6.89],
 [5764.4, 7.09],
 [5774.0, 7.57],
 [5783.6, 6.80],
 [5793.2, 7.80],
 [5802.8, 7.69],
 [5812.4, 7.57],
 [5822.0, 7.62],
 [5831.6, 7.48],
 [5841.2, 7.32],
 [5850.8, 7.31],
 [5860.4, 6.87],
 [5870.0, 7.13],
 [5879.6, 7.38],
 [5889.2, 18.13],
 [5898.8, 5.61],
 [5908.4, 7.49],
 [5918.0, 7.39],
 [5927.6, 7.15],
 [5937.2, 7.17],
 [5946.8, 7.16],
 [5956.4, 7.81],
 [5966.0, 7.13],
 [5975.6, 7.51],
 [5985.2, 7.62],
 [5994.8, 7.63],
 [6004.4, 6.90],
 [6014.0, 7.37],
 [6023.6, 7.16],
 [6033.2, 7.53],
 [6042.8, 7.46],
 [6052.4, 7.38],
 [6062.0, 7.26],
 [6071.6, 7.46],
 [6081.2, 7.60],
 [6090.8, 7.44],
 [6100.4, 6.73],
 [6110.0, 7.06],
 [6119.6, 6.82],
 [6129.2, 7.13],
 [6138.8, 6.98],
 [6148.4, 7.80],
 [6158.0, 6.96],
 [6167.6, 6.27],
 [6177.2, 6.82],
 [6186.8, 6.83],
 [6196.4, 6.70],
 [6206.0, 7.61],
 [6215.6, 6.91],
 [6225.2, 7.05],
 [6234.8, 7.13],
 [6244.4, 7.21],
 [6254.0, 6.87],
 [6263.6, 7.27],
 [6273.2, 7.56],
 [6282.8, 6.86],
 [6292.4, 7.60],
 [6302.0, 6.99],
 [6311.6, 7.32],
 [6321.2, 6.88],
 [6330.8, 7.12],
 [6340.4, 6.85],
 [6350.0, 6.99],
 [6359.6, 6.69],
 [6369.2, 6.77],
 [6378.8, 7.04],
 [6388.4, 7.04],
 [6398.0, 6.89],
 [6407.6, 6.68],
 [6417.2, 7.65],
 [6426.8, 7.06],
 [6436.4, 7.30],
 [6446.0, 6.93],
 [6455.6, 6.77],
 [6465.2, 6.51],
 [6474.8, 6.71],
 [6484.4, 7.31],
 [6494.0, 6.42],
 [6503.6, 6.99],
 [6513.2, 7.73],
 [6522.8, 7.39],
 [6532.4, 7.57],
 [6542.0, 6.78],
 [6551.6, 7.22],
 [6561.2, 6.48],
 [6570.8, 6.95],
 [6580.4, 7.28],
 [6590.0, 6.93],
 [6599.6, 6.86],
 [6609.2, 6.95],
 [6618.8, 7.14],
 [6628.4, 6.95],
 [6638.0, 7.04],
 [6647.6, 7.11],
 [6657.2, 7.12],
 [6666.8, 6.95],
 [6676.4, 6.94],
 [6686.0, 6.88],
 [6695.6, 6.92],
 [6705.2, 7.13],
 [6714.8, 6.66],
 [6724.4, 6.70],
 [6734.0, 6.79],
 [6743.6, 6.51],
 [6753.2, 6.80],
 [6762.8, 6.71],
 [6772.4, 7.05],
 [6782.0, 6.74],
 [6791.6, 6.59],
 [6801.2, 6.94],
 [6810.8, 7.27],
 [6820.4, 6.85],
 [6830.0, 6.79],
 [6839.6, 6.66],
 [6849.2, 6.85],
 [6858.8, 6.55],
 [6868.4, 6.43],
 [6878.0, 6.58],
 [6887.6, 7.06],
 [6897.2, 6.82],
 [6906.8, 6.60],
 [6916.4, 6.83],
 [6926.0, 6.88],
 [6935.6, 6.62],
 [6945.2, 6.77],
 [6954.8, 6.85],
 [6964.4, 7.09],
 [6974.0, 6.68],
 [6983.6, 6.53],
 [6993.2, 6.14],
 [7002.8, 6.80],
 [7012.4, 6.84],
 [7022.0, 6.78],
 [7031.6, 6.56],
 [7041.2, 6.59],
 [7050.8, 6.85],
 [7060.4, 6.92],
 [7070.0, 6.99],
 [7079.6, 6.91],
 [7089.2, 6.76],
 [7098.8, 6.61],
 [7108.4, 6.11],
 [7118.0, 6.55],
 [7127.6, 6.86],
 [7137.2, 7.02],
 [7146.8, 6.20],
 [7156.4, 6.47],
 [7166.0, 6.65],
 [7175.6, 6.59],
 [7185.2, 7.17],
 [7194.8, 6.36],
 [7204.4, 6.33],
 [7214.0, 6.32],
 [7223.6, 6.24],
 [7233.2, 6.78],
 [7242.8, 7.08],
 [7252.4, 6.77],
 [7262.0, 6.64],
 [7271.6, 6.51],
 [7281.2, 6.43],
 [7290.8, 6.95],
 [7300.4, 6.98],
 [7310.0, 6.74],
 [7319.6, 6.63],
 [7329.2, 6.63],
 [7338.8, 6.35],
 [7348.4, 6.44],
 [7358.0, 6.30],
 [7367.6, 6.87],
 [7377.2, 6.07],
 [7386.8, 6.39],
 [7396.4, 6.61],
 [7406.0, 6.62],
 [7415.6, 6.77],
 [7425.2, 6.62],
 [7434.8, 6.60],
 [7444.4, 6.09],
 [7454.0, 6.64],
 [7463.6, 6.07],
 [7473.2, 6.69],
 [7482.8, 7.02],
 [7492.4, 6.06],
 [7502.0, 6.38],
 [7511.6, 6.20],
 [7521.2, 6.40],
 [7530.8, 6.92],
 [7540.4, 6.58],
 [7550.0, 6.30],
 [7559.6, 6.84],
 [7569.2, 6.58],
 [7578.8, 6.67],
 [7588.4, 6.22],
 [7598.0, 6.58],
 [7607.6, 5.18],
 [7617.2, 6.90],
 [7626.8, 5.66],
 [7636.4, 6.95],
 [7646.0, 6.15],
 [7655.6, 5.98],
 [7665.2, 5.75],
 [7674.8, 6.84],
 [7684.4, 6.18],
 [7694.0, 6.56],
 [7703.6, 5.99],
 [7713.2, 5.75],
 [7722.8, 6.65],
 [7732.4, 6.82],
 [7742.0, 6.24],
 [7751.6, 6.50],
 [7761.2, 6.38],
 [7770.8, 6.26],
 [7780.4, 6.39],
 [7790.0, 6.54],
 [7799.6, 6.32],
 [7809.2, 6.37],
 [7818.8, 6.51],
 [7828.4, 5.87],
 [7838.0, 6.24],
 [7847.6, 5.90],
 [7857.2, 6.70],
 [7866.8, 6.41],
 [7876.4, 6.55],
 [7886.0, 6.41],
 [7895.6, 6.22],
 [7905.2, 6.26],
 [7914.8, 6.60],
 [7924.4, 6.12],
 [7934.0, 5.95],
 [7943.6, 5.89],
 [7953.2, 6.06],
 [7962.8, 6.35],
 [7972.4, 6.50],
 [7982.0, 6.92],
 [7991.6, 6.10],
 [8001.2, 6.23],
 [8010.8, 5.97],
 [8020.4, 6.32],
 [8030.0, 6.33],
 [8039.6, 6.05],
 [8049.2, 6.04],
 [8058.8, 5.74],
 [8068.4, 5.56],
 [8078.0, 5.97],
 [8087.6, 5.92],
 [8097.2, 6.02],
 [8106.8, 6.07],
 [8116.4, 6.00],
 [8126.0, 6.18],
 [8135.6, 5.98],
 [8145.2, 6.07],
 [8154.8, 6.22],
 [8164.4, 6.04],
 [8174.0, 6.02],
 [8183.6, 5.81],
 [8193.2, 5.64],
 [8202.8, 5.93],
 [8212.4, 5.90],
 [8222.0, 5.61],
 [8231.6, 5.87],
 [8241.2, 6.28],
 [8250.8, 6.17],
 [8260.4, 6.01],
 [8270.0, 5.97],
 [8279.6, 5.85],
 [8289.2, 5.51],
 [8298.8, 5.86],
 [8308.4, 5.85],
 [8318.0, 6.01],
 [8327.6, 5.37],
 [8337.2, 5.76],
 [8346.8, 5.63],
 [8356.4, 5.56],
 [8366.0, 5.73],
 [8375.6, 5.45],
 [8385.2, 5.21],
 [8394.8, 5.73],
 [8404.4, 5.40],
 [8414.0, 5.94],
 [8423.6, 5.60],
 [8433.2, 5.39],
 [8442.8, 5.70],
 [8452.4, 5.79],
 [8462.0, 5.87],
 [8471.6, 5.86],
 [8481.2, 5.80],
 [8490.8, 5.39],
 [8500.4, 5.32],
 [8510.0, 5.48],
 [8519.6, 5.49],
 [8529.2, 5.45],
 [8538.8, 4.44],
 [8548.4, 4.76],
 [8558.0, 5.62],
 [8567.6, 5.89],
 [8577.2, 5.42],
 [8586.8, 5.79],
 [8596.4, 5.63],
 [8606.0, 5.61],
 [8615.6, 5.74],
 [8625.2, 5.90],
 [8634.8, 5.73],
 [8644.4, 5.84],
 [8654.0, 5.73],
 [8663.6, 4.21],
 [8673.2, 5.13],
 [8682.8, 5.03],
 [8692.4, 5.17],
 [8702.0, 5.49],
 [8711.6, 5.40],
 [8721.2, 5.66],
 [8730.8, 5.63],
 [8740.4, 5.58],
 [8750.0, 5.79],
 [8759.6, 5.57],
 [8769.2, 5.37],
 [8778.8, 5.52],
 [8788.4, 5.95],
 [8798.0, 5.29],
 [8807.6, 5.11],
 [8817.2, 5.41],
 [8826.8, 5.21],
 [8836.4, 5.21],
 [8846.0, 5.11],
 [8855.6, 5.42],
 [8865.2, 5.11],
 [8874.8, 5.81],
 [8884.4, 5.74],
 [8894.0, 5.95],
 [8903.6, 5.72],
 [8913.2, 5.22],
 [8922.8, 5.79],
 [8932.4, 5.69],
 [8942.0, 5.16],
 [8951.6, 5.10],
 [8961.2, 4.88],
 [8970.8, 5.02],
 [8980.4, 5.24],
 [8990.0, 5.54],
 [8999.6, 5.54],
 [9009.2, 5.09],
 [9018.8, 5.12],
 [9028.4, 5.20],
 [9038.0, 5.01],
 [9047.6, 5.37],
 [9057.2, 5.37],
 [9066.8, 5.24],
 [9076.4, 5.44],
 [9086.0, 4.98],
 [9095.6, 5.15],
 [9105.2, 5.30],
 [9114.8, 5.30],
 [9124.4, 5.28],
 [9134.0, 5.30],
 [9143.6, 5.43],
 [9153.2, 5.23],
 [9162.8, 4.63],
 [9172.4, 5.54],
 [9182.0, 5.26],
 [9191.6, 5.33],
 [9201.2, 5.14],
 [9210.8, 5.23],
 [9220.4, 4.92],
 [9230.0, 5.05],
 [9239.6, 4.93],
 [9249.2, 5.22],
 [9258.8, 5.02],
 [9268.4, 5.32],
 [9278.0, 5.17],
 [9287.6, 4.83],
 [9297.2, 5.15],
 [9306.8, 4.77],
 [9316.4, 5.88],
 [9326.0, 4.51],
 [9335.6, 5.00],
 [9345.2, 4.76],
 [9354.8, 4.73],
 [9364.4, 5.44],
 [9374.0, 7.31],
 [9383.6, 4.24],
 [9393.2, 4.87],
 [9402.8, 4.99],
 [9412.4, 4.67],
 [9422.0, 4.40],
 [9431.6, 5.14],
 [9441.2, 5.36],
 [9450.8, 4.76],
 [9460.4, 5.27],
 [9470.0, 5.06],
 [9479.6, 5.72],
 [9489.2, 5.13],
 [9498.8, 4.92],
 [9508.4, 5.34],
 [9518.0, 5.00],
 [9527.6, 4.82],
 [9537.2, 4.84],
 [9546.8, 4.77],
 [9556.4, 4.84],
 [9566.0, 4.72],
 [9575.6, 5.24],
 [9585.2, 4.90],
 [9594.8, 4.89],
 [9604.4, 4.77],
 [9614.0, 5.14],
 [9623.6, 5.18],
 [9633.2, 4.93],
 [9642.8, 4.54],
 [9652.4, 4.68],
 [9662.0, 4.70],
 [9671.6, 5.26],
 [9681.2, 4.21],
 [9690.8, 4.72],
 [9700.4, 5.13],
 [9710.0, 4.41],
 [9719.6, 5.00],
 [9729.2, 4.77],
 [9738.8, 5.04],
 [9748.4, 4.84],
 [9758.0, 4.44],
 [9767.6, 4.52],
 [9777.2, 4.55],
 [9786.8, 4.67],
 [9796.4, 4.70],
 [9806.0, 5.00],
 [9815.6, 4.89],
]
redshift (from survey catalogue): 0.000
